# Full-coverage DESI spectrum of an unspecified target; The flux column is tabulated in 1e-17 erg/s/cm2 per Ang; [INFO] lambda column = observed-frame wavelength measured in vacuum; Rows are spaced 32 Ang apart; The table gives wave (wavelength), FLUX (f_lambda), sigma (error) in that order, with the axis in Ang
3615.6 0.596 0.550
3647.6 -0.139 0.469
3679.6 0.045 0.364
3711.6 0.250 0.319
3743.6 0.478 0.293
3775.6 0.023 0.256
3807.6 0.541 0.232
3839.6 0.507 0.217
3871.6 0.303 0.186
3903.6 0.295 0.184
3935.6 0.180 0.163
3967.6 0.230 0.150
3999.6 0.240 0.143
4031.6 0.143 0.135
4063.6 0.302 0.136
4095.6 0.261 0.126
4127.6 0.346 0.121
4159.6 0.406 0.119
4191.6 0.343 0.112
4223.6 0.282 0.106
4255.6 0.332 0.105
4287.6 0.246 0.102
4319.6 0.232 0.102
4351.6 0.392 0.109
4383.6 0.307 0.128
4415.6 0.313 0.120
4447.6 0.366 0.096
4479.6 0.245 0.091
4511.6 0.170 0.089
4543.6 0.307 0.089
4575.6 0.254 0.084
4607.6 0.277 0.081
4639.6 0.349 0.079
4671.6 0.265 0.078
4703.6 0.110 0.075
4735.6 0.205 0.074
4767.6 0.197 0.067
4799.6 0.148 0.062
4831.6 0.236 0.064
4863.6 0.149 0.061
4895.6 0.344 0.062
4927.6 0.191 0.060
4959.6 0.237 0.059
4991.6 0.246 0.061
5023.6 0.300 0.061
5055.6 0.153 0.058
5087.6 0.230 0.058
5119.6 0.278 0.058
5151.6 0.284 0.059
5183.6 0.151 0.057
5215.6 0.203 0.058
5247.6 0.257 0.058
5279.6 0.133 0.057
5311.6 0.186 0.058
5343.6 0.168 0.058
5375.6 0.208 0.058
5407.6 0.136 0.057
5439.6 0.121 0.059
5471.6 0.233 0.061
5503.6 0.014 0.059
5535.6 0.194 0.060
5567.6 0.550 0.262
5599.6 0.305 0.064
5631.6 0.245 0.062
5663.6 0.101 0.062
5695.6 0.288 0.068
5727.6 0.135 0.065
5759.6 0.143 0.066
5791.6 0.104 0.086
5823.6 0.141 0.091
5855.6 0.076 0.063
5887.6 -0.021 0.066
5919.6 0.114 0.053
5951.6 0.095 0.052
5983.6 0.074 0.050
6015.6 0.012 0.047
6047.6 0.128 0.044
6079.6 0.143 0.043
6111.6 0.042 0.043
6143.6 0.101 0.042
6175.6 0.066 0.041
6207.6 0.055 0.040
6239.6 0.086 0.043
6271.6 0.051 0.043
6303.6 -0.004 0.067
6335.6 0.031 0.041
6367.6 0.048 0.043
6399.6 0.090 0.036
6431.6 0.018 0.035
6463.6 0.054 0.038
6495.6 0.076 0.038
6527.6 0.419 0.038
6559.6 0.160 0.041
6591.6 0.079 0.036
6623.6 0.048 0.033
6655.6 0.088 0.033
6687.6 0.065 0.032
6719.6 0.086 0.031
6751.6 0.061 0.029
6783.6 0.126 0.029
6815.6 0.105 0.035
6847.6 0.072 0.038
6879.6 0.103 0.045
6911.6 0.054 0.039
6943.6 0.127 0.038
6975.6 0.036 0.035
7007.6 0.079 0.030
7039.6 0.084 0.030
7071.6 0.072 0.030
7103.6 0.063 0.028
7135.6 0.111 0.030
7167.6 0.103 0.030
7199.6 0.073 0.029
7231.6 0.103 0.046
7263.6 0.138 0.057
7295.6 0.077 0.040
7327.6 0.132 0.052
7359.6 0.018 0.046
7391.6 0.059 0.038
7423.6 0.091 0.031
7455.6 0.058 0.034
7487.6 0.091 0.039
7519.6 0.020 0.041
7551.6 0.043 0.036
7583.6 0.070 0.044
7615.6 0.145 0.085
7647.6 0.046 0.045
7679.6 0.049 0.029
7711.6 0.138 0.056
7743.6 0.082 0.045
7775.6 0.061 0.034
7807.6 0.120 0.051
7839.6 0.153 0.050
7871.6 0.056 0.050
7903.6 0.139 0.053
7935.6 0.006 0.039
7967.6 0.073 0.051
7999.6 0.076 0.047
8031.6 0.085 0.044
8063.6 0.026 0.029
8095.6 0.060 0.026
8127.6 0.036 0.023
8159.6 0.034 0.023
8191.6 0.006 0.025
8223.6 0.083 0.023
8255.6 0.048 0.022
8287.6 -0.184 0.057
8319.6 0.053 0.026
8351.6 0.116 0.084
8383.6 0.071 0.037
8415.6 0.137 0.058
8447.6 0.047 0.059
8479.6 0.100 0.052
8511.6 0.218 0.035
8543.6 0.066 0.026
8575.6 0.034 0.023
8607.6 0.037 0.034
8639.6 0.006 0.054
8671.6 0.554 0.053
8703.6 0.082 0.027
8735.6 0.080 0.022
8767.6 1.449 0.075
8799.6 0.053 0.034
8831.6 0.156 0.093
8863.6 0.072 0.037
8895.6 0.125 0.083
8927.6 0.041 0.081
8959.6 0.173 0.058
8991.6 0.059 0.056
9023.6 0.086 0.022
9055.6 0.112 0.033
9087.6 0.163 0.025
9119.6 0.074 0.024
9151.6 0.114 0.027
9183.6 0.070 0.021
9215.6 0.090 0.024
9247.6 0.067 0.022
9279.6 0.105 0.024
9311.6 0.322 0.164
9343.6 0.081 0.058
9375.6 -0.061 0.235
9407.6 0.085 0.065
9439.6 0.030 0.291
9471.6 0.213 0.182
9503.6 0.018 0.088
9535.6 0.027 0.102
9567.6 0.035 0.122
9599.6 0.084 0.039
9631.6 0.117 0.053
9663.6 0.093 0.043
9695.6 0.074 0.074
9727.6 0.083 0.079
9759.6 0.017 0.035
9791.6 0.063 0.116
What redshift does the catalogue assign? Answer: 0.751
